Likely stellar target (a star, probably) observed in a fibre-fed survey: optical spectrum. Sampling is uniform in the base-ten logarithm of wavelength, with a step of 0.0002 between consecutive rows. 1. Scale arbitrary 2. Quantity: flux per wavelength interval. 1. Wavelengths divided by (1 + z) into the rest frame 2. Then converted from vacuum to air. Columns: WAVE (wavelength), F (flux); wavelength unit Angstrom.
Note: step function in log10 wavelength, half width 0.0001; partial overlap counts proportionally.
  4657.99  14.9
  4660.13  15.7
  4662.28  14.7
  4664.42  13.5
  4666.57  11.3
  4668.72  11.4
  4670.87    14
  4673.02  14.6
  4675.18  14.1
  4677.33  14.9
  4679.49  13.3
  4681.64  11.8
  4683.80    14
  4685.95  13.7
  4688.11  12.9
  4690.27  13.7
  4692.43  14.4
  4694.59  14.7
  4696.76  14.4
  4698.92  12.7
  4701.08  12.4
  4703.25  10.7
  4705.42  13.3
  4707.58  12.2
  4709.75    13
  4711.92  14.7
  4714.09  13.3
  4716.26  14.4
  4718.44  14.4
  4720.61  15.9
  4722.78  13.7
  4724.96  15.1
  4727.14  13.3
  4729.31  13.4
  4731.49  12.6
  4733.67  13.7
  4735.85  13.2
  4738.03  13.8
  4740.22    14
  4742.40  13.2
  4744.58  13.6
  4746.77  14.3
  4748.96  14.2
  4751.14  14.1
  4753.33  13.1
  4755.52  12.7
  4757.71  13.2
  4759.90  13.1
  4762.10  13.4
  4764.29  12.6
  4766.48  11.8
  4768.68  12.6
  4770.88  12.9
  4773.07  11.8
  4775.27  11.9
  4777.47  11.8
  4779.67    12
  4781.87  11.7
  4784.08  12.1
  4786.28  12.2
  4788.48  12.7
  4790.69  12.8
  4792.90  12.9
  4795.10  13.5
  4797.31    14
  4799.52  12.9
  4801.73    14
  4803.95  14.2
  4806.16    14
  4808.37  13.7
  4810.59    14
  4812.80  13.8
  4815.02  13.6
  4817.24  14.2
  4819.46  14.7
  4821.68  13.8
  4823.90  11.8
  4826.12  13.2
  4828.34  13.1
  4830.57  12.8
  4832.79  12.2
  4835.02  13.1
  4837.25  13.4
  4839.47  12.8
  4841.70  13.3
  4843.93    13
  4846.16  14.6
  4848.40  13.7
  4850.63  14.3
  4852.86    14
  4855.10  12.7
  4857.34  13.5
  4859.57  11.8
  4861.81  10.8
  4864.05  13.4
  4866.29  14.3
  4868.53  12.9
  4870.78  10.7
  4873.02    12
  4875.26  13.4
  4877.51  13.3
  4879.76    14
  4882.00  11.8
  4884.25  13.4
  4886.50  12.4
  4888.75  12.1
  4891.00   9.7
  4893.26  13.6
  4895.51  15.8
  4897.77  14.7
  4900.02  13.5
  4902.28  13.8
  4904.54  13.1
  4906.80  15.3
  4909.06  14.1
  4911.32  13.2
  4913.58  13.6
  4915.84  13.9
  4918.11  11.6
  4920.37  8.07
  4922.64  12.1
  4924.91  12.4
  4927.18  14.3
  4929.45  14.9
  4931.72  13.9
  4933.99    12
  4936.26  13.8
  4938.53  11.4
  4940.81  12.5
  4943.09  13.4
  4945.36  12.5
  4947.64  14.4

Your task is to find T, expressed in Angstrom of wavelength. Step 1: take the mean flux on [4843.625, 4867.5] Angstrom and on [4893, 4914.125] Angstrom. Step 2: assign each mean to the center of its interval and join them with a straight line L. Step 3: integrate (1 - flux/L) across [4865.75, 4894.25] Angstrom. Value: 2.4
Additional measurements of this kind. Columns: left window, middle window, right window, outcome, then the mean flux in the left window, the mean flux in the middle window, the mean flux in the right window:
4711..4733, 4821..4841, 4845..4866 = 0.7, 14.1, 12.9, 13.2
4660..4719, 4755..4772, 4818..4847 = 0.7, 13.5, 12.8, 13.2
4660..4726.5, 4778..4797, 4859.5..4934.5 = 1.1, 13.6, 12.5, 13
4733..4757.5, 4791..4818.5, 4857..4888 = -1.1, 13.6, 13.7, 12.7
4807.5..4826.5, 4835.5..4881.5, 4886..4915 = 1.7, 13.7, 13.1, 13.5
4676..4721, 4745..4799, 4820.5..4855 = 2.3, 13.5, 12.8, 13.3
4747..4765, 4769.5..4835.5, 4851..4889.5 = 0.4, 13.4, 13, 12.8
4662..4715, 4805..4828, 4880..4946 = -0.9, 13.3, 13.7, 13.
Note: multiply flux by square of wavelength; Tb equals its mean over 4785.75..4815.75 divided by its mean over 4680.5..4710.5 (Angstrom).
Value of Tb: 1.07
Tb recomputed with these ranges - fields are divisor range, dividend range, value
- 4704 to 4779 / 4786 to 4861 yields 1.04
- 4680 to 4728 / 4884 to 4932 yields 1.05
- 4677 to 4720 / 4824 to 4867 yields 1.04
